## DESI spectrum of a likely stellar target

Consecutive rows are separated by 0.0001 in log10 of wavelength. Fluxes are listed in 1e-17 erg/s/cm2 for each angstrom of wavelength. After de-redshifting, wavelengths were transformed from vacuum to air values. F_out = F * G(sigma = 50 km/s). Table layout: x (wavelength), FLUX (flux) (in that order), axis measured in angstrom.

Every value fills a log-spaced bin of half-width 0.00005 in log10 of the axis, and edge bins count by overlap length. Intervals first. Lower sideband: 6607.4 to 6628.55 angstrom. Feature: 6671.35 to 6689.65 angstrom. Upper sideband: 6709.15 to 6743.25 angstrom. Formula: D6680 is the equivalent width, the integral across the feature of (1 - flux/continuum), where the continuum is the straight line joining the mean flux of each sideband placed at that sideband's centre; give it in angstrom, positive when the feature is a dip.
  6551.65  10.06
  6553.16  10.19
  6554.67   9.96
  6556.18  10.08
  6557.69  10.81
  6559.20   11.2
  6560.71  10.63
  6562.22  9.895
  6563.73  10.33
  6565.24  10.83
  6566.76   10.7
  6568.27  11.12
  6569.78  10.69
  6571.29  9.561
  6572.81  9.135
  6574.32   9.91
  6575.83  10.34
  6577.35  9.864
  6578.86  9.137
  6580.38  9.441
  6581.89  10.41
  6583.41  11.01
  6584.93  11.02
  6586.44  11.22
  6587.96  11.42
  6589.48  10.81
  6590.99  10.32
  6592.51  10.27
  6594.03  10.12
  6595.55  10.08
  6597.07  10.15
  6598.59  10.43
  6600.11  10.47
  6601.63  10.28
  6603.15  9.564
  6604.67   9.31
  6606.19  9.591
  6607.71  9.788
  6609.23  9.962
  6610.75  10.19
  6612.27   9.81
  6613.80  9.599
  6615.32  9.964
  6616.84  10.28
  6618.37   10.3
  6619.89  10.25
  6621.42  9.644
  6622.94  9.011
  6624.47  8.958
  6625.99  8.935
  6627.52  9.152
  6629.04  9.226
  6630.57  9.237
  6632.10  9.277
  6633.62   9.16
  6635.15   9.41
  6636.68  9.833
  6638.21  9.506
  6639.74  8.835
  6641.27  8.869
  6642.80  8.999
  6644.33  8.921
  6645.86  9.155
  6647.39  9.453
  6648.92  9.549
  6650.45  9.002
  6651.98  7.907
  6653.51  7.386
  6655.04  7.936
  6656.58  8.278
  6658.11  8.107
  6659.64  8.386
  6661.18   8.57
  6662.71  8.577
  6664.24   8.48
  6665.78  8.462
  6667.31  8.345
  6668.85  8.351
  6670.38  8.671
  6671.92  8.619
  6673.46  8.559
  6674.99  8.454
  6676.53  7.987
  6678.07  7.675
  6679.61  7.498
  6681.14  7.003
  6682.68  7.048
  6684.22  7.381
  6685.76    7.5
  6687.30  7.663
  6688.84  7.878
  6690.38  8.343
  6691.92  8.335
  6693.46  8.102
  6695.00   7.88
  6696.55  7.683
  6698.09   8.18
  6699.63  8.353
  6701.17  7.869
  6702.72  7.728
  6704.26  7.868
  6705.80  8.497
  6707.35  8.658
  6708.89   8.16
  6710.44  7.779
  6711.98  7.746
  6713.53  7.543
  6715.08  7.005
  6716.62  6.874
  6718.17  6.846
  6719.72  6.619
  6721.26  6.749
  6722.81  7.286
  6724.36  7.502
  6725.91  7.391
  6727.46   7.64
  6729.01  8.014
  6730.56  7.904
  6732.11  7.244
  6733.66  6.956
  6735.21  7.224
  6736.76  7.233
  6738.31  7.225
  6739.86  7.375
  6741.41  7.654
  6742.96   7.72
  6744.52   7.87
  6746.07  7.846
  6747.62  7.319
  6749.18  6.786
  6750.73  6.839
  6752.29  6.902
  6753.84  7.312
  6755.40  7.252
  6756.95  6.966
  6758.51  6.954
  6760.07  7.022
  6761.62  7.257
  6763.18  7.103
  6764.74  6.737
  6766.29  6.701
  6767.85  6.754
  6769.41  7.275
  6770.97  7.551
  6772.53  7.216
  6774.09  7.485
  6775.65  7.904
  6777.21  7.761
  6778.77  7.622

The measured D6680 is 1.3 angstrom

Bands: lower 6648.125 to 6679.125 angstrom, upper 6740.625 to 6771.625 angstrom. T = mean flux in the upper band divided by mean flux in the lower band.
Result 0.86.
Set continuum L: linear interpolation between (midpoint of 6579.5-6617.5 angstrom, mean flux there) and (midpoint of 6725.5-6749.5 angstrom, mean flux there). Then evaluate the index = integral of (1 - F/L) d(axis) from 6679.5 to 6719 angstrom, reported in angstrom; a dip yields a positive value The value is 2.3 angstrom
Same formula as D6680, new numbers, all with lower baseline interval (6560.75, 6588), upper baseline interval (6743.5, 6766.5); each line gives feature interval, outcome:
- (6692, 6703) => 0.20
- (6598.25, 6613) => -0.24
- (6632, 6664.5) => 0.82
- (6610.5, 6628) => -0.26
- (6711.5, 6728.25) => 1.22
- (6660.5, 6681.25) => 0.85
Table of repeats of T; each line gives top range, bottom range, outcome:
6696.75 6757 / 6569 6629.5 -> 0.75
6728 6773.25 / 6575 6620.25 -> 0.71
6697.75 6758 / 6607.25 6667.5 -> 0.82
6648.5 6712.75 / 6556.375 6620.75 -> 0.79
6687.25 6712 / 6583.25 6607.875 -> 0.78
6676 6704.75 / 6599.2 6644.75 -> 0.82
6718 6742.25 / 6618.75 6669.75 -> 0.82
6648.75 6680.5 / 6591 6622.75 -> 0.83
